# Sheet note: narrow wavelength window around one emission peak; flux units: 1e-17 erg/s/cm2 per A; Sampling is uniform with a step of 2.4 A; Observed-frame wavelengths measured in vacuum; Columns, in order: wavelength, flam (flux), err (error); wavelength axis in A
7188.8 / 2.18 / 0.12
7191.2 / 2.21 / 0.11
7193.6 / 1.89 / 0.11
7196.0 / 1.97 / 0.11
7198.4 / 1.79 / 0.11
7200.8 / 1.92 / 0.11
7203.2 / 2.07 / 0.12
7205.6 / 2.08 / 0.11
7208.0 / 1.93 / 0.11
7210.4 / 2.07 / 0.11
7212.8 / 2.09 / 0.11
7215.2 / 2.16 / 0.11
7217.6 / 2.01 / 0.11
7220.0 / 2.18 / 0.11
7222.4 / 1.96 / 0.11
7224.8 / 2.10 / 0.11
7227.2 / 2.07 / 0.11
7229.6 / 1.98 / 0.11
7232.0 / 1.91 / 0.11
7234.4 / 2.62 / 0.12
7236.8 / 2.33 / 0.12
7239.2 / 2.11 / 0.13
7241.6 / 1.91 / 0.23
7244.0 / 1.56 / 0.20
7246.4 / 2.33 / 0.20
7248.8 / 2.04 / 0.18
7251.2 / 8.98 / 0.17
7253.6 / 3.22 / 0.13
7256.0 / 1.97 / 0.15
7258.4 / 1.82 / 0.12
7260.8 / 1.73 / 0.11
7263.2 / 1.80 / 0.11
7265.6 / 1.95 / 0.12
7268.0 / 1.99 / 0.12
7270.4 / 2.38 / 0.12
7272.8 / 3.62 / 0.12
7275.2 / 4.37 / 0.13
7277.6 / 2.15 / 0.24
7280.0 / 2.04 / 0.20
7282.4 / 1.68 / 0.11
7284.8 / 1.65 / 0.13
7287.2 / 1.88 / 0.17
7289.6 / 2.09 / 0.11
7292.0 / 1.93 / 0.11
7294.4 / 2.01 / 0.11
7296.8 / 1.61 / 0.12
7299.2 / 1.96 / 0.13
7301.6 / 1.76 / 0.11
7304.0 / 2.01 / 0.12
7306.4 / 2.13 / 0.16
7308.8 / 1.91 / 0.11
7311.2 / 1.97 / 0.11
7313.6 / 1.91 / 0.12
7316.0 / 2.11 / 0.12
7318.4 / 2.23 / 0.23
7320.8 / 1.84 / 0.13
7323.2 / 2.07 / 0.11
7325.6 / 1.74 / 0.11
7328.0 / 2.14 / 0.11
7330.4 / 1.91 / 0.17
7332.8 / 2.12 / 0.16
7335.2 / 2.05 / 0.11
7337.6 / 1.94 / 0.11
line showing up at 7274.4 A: [N II] 6583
